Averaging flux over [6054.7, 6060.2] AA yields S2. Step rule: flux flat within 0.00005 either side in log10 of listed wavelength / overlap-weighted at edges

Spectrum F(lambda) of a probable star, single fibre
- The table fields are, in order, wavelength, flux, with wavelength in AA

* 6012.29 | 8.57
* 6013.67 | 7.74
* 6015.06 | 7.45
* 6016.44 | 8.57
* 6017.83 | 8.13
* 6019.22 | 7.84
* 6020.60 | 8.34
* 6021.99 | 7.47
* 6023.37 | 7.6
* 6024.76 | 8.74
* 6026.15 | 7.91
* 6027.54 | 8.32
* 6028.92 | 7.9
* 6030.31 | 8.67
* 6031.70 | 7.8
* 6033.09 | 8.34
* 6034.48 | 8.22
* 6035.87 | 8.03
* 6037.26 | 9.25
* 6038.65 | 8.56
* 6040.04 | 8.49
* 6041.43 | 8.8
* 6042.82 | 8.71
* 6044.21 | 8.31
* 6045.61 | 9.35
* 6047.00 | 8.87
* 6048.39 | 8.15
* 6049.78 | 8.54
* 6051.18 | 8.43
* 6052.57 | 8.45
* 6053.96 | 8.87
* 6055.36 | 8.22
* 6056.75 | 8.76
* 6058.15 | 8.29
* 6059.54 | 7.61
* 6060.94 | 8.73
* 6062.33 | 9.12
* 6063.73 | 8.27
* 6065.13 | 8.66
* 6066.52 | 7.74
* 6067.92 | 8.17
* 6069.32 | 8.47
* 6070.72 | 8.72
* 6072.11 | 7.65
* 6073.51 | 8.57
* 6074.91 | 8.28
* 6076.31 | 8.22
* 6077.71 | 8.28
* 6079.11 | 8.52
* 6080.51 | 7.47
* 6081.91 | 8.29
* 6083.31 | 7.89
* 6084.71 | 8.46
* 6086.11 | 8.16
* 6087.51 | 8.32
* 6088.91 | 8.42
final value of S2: 8.23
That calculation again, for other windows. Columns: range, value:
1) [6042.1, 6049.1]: 8.68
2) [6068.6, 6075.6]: 8.34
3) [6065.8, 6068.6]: 7.97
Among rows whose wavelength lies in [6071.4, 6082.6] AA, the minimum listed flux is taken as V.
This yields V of 7.47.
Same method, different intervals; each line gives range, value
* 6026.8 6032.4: 7.8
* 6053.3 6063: 7.61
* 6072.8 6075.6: 8.28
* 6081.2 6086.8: 7.89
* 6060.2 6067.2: 7.74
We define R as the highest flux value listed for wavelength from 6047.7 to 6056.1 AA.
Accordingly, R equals 8.87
